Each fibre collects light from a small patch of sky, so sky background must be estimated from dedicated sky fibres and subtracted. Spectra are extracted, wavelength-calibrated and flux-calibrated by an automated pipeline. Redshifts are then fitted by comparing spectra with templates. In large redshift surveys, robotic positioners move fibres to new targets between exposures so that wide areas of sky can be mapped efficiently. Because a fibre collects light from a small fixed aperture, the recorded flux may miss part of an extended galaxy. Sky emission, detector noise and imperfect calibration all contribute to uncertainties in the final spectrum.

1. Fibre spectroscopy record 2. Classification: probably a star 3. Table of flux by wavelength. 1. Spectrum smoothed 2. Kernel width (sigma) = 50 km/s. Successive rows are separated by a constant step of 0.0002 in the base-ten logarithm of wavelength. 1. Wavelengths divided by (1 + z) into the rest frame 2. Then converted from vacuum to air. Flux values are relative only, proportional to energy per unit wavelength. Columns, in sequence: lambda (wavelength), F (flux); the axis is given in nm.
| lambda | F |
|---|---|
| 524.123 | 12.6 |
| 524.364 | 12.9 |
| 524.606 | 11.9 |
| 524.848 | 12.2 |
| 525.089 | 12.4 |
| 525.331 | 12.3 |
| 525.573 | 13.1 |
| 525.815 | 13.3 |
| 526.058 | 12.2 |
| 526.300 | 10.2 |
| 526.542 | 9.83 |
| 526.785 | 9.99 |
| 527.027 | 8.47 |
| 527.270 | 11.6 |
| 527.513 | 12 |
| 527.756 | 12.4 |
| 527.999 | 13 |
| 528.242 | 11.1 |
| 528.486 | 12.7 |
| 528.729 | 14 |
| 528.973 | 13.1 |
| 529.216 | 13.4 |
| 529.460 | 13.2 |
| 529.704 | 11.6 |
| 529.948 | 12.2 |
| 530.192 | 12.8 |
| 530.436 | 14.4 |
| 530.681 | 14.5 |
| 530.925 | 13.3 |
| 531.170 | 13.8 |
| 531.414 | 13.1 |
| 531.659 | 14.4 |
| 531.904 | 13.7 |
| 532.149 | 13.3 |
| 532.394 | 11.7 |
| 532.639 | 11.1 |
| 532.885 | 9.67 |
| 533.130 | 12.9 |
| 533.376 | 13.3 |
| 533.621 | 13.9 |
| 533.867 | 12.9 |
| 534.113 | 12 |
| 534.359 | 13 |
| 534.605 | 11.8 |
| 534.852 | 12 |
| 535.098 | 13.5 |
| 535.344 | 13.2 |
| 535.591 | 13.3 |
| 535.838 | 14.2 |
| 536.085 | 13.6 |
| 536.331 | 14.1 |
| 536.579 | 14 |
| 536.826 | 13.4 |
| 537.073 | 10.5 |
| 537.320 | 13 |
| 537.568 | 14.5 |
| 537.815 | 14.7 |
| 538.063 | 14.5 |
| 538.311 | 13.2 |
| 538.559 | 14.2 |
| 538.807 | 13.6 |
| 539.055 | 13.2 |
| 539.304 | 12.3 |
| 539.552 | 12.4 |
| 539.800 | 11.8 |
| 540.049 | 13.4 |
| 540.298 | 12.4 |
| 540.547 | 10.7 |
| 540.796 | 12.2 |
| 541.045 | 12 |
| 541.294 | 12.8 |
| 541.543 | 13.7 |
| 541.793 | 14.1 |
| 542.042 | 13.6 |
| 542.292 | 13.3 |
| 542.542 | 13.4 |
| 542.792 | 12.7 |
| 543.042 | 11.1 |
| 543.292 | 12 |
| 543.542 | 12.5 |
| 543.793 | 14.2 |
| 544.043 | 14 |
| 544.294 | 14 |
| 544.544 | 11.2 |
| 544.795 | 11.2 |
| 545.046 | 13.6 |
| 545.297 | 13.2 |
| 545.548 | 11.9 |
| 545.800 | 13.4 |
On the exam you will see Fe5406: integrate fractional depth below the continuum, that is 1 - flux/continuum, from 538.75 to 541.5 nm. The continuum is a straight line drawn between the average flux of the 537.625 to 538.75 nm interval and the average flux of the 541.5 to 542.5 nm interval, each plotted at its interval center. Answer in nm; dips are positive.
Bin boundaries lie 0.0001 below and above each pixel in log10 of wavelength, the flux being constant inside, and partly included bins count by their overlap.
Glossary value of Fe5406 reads 0.29 nm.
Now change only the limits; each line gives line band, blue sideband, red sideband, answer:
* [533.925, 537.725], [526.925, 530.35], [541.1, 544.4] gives -0.10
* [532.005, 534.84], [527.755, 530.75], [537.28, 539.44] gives 0.21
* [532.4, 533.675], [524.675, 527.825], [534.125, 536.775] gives 0.07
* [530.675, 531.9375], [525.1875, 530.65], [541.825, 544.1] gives -0.14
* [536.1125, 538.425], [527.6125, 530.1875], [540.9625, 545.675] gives -0.14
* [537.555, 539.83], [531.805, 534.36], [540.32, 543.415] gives -0.16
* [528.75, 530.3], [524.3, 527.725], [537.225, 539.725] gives -0.08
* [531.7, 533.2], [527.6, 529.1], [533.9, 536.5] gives 0.09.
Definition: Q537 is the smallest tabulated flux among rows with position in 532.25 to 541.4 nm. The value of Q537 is 9.67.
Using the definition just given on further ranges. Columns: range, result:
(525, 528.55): 8.47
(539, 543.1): 10.7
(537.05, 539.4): 10.5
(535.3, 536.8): 13.2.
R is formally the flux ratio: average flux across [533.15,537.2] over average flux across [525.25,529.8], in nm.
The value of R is 1.09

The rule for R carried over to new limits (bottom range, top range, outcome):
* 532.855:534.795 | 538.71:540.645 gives 0.99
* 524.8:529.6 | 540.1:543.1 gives 1.06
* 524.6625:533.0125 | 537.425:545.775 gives 1.05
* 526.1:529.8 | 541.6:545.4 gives 1.10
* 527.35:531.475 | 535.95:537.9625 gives 1.04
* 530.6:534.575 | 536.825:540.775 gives 1.01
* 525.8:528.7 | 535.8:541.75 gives 1.15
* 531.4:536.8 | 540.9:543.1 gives 1.01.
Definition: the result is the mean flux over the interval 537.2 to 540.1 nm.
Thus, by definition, 13.4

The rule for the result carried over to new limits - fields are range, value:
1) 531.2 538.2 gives 13.1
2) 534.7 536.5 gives 13.4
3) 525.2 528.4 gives 11.5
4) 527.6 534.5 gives 12.9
